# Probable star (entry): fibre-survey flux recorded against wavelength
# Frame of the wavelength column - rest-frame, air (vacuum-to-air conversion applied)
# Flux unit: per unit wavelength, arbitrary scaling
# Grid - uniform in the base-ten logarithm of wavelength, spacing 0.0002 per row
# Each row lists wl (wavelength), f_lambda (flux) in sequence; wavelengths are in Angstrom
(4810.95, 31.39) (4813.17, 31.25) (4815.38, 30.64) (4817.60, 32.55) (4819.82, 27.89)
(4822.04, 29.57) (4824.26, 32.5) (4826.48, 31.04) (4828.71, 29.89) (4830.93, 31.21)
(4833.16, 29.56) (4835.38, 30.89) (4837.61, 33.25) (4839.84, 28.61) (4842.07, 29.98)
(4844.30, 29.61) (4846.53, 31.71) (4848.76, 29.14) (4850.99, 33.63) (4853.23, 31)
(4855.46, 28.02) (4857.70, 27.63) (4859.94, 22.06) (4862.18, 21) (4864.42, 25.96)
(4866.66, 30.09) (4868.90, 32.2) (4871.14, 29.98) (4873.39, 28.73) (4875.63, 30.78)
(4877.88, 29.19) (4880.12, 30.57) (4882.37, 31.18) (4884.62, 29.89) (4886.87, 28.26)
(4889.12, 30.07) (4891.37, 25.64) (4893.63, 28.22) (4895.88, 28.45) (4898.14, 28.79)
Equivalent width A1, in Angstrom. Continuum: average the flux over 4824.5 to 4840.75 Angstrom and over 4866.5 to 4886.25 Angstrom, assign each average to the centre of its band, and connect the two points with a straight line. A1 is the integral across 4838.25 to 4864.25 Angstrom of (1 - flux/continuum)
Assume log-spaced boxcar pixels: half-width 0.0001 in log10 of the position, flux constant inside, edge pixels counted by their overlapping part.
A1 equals 1.8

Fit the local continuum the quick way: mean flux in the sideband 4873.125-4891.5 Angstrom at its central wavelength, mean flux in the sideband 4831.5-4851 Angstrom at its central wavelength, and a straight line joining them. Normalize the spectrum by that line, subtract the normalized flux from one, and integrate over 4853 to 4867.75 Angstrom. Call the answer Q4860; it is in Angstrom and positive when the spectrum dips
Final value 1.9 Angstrom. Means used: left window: 30.6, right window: 29.6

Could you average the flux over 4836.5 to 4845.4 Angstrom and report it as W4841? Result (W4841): 30.4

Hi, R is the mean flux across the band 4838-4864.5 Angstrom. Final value 28.4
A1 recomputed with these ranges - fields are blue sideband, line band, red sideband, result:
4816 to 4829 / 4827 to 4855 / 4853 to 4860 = -1.7 Angstrom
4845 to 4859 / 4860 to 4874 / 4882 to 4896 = 0.9 Angstrom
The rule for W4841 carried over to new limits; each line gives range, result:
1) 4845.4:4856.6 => 30.7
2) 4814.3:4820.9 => 30.4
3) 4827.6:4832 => 30.6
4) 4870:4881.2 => 29.9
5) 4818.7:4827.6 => 30.2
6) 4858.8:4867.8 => 24.8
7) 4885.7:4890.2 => 29.2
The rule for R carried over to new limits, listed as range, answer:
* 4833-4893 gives 29.2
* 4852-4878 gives 28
